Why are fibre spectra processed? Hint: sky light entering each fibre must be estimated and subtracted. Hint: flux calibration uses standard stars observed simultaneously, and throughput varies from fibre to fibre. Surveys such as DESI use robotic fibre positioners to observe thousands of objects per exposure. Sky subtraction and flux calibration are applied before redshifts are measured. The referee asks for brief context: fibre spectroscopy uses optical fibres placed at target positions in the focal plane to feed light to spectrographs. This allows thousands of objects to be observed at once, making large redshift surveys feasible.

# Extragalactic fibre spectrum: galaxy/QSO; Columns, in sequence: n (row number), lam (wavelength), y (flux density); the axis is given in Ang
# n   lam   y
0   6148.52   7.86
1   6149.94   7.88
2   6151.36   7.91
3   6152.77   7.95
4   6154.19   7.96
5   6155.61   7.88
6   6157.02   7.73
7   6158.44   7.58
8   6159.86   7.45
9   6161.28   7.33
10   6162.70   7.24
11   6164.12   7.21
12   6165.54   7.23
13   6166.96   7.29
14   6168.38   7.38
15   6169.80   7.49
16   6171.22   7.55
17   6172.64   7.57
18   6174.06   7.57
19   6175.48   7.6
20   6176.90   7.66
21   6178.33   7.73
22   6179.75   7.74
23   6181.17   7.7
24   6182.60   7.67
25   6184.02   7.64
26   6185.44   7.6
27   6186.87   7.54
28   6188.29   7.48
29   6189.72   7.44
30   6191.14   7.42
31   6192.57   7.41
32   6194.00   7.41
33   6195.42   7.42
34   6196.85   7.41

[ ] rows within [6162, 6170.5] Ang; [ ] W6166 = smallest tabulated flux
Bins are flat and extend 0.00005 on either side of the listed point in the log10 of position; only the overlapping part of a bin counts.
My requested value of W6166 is 7.21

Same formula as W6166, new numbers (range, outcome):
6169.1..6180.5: 7.49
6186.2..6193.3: 7.41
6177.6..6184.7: 7.64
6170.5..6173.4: 7.55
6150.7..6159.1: 7.58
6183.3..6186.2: 7.6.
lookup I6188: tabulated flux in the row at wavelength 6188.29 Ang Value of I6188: 7.48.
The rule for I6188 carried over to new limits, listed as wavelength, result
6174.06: 7.57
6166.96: 7.29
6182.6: 7.67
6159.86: 7.45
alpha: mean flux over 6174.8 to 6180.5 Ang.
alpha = 7.68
